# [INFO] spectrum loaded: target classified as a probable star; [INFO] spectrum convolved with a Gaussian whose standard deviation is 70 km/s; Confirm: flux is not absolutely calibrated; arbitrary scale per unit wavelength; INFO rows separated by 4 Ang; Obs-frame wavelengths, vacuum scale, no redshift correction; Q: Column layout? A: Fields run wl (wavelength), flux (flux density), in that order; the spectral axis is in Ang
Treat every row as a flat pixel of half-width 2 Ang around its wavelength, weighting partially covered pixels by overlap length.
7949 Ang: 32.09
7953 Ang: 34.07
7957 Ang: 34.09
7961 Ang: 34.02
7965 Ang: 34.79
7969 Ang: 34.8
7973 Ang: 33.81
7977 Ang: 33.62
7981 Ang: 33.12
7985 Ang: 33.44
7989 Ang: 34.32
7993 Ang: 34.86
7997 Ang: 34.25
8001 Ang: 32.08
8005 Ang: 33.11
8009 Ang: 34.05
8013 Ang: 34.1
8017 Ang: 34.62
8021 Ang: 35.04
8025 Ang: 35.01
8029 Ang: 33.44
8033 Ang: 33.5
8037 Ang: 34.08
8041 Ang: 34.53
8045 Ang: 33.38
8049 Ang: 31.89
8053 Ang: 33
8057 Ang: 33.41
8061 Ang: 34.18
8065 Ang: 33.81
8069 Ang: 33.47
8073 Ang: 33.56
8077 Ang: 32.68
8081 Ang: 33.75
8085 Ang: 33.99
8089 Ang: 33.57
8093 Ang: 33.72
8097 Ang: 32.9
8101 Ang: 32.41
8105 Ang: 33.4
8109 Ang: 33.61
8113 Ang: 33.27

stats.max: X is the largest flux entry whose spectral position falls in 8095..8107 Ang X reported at 33.4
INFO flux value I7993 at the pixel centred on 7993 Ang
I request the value 34.86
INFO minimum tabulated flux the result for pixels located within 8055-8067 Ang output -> 33.41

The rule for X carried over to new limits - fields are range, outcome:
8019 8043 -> 35.04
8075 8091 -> 33.99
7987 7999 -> 34.86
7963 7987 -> 34.8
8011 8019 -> 34.62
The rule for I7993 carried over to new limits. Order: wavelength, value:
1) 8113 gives 33.27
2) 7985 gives 33.44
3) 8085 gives 33.99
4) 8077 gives 32.68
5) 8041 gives 34.53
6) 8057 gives 33.41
